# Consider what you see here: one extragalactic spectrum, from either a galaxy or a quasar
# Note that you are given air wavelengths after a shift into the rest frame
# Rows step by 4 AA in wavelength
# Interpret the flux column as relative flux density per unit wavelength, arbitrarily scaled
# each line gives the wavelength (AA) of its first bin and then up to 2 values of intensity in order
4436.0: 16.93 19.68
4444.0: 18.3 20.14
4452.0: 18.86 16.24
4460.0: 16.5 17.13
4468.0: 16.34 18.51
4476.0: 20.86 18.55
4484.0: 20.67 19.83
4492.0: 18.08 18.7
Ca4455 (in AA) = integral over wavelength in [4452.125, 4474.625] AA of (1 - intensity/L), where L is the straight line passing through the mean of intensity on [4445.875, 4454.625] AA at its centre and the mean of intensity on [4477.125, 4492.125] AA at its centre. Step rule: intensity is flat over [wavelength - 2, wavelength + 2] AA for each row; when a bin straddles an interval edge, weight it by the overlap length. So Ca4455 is 2.5 AA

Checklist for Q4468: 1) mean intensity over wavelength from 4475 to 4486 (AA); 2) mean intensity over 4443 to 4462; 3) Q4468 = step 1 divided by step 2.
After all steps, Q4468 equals 1.11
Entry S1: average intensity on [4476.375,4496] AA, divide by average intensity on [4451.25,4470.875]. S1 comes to 1.14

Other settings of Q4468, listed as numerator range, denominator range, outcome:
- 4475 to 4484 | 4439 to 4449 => 1.03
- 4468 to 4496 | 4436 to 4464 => 1.06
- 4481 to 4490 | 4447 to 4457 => 1.09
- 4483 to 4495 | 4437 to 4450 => 1.01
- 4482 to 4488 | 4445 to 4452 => 1.05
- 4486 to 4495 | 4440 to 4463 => 1.04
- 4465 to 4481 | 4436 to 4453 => 0.97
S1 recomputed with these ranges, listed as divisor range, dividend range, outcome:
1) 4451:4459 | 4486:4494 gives 1.10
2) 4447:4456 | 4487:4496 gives 1.01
